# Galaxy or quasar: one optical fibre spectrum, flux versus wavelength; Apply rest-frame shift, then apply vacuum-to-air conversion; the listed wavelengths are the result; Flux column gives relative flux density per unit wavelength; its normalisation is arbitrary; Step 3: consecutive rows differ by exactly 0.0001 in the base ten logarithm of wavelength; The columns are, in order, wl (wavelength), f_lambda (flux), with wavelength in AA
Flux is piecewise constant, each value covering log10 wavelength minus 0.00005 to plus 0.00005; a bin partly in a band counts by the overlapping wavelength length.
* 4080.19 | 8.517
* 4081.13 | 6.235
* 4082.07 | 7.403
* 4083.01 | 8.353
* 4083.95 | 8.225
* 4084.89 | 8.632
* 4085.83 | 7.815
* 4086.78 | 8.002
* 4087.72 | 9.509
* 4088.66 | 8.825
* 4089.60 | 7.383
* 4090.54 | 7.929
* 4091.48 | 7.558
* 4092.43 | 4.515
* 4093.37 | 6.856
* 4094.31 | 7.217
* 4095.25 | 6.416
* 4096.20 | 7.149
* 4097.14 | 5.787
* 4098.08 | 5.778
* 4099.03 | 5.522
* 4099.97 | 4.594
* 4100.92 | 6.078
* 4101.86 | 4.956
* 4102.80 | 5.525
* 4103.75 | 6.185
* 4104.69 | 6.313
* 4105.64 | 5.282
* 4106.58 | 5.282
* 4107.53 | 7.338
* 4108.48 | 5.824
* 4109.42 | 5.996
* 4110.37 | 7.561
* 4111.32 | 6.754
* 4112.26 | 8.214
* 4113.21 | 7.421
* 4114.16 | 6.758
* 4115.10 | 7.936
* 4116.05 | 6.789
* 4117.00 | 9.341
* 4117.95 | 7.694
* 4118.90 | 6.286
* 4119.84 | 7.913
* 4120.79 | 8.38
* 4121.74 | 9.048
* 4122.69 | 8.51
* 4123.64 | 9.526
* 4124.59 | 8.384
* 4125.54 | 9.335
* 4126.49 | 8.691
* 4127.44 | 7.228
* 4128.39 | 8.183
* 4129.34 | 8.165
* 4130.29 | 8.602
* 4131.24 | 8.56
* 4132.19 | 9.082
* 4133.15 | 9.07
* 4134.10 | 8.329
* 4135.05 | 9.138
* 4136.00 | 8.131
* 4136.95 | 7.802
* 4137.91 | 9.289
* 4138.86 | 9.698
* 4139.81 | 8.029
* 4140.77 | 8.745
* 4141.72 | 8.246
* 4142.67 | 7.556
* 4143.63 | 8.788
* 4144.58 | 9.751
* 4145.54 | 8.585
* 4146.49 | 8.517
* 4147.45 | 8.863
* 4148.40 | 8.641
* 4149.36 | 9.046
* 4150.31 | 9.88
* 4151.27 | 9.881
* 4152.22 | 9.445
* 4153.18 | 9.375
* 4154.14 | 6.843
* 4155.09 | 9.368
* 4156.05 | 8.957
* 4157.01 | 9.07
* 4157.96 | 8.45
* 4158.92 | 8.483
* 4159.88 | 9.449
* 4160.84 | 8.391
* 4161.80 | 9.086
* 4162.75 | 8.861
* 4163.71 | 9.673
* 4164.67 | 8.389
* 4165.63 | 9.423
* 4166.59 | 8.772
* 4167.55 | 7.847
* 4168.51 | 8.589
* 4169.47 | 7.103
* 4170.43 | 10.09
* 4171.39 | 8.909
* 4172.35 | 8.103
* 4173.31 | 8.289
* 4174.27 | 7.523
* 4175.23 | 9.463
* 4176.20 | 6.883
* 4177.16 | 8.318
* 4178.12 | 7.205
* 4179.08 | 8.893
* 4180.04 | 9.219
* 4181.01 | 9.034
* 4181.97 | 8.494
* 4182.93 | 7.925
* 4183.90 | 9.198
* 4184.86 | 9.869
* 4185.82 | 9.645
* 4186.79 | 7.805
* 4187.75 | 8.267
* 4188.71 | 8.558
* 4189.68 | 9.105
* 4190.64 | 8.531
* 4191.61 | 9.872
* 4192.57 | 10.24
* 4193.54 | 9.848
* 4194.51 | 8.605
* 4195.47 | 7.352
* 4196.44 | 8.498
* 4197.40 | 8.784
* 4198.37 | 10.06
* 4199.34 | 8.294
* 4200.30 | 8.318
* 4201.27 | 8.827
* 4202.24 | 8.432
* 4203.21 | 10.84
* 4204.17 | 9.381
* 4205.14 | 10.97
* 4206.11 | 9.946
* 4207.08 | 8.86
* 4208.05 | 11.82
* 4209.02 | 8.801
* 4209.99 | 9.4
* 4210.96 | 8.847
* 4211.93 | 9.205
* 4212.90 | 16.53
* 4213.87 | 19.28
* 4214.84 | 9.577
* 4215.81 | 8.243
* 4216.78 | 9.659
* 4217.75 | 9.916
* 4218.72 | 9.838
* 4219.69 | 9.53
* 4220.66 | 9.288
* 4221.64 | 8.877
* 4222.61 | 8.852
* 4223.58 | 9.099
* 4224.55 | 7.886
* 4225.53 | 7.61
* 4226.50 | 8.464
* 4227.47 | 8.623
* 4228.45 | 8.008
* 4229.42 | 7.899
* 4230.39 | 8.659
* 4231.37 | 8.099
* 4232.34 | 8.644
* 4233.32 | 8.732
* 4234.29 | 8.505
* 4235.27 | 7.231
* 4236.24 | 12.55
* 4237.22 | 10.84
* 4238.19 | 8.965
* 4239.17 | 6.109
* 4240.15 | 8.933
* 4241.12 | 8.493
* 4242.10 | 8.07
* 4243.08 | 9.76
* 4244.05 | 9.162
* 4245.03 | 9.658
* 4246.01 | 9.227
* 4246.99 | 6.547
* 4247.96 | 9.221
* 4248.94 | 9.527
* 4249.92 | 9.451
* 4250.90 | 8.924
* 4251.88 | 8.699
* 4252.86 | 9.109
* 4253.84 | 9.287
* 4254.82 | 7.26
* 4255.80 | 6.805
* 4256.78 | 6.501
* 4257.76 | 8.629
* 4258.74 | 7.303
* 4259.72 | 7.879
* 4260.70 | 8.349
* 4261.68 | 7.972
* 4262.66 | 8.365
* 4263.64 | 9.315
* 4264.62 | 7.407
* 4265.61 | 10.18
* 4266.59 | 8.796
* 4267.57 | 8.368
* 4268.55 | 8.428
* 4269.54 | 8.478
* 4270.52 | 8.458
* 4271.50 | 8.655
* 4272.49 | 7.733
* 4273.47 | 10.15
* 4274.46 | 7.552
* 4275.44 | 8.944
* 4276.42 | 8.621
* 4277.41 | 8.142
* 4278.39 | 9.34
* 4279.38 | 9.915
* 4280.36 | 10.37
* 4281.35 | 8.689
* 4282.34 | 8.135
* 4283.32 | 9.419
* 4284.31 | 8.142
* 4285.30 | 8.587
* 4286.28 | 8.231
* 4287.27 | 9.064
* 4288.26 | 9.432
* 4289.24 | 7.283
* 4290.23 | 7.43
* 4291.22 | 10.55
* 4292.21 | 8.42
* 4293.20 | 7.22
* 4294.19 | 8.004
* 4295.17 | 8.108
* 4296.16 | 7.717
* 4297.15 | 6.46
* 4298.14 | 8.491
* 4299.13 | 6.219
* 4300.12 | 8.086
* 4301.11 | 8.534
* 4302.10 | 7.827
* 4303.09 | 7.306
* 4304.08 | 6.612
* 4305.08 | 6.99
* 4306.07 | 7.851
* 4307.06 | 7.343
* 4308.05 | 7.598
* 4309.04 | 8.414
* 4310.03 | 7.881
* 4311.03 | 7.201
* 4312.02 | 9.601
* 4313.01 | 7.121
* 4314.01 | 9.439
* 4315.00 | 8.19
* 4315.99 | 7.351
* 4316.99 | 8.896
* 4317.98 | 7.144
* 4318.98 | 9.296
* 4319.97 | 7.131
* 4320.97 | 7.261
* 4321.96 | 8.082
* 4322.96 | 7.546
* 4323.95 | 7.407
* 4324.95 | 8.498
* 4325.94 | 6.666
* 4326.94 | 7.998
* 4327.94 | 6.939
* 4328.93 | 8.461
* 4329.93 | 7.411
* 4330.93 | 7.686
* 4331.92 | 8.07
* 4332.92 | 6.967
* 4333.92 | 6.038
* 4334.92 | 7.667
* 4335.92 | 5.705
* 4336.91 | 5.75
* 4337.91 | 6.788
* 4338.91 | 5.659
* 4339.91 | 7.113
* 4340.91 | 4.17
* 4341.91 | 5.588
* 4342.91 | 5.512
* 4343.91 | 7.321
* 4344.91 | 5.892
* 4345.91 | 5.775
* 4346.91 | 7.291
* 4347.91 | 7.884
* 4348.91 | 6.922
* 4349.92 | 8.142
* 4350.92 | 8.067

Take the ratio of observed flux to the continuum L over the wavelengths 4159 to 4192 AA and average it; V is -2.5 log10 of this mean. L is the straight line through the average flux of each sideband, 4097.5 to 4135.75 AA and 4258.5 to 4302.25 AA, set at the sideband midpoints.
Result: -0.119 mag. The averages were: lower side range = 7.39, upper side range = 8.43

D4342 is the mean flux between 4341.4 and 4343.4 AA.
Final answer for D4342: 5.54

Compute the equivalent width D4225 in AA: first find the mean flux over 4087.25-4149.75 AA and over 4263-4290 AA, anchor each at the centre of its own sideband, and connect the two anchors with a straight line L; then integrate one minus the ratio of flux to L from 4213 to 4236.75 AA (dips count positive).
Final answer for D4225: -3.0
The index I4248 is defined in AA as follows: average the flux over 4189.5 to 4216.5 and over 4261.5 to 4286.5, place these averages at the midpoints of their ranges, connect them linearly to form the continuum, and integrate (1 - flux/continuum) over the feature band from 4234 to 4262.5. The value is 1.8 AA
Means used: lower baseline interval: 9.88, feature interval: 8.58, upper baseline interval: 8.72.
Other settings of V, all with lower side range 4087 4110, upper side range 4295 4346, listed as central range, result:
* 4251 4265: -0.15 mag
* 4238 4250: -0.23 mag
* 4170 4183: -0.25 mag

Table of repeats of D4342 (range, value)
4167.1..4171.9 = 8.51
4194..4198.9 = 8.66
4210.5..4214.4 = 13.5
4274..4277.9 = 8.34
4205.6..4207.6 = 9.44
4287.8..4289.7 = 8.39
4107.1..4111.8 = 6.7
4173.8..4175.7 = 8.5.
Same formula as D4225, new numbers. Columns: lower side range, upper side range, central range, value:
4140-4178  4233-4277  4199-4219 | -3.7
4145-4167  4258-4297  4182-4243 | -3.7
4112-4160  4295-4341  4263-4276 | -1.5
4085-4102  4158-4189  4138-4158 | -2.0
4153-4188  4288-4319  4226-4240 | -0.7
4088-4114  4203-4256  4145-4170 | -3.5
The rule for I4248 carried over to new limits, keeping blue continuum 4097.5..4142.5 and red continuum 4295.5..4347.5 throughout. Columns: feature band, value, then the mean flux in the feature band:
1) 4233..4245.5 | -2.68 AA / 9.01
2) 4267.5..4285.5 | -3.40 AA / 8.75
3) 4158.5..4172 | -2.30 AA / 8.78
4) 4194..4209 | -3.60 AA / 9.25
